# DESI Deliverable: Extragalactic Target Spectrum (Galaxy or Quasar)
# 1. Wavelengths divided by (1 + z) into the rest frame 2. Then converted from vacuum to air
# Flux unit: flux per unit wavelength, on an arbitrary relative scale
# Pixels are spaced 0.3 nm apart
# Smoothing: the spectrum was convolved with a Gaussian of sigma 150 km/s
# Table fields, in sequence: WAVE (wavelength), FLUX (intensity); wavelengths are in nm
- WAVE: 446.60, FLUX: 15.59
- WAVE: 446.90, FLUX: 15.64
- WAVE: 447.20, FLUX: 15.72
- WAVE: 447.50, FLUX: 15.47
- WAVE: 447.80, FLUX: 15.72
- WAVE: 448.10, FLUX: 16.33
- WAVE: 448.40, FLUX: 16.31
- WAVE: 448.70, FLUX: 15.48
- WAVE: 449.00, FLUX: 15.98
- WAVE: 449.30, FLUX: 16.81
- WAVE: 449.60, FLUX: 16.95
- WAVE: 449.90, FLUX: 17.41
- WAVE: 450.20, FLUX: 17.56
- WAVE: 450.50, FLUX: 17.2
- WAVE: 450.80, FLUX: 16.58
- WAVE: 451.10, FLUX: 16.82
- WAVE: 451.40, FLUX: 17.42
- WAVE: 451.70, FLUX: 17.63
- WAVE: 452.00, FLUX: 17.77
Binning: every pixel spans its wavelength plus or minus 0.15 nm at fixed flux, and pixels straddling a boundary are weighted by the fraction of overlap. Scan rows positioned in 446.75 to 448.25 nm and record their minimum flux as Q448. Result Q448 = 15.47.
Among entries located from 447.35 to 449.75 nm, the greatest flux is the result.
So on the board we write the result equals 16.95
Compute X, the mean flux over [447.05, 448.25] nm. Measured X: 15.8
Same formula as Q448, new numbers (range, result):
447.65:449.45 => 15.48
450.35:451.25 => 16.58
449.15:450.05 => 16.81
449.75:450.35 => 17.41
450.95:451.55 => 16.82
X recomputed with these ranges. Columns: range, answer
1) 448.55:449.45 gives 16.1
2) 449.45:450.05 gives 17.2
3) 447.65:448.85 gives 16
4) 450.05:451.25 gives 17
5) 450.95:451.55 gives 17.1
